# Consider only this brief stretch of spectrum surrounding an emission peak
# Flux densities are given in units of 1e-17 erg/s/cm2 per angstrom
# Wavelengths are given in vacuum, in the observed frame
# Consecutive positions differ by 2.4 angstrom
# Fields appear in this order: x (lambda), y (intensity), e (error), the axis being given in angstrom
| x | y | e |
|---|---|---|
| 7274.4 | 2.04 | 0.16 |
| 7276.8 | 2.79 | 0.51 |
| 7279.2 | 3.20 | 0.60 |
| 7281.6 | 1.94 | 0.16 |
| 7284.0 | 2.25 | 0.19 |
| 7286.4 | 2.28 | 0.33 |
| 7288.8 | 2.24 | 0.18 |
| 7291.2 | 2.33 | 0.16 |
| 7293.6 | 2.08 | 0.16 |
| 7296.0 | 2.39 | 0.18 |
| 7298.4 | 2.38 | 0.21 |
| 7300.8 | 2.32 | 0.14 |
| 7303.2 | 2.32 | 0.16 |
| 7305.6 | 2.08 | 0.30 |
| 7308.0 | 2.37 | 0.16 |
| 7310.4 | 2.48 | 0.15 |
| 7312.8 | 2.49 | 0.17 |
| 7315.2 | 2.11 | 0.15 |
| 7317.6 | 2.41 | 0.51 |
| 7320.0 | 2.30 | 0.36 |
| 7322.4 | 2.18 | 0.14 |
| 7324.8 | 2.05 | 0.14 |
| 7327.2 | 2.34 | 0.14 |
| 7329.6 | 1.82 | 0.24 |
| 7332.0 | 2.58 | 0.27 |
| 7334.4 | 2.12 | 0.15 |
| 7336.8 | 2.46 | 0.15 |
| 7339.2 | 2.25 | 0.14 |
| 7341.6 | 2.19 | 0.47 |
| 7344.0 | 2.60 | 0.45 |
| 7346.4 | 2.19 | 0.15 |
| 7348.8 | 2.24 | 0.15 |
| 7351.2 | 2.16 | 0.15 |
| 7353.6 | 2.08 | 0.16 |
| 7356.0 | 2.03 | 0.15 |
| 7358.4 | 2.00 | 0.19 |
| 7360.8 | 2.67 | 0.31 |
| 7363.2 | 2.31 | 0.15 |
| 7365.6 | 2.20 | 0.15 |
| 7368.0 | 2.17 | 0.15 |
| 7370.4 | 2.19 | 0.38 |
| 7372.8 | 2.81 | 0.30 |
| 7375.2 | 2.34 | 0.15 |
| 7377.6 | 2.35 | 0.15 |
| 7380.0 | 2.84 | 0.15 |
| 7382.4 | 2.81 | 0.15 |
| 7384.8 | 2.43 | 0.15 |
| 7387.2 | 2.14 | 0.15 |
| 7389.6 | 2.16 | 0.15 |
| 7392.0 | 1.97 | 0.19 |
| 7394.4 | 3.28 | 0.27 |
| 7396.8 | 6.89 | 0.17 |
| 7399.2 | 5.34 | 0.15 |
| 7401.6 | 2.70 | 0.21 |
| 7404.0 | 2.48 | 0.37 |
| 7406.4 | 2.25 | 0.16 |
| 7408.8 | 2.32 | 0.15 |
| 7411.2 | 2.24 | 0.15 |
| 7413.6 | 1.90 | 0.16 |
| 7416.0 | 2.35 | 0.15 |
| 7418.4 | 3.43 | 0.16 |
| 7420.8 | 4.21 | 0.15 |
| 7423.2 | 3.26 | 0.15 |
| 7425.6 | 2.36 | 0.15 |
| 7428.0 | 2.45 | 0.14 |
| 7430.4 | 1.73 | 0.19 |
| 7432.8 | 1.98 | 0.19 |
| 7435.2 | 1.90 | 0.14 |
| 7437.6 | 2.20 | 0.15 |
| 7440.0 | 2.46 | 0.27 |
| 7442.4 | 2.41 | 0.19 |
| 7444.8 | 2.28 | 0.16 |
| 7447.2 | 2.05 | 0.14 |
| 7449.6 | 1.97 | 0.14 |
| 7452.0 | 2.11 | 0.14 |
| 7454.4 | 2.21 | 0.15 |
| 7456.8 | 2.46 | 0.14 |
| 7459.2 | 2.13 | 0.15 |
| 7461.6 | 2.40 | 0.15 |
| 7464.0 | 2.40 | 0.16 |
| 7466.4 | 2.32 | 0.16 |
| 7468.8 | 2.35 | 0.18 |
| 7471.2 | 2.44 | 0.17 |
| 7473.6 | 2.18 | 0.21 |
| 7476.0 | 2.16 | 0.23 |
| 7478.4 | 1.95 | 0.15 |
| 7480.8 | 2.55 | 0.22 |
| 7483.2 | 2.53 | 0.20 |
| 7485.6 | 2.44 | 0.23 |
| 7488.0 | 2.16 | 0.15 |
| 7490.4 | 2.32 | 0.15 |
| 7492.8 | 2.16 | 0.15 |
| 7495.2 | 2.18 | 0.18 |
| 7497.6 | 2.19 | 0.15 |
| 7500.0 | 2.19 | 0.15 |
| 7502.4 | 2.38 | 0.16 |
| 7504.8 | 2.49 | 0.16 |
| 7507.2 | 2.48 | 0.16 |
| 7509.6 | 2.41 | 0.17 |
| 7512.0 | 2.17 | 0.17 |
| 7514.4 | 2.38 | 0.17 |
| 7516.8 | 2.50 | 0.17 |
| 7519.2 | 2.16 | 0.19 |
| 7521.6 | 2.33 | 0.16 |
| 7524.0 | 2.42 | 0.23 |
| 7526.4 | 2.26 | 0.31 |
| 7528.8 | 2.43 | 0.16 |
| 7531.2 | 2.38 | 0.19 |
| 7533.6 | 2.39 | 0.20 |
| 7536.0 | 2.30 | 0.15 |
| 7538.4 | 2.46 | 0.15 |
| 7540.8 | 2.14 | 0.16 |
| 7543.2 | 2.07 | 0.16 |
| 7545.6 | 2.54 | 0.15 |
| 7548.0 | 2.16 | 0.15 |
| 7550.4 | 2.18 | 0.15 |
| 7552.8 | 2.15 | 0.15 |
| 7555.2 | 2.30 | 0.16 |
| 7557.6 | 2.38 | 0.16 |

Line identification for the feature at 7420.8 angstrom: [N II] 6583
